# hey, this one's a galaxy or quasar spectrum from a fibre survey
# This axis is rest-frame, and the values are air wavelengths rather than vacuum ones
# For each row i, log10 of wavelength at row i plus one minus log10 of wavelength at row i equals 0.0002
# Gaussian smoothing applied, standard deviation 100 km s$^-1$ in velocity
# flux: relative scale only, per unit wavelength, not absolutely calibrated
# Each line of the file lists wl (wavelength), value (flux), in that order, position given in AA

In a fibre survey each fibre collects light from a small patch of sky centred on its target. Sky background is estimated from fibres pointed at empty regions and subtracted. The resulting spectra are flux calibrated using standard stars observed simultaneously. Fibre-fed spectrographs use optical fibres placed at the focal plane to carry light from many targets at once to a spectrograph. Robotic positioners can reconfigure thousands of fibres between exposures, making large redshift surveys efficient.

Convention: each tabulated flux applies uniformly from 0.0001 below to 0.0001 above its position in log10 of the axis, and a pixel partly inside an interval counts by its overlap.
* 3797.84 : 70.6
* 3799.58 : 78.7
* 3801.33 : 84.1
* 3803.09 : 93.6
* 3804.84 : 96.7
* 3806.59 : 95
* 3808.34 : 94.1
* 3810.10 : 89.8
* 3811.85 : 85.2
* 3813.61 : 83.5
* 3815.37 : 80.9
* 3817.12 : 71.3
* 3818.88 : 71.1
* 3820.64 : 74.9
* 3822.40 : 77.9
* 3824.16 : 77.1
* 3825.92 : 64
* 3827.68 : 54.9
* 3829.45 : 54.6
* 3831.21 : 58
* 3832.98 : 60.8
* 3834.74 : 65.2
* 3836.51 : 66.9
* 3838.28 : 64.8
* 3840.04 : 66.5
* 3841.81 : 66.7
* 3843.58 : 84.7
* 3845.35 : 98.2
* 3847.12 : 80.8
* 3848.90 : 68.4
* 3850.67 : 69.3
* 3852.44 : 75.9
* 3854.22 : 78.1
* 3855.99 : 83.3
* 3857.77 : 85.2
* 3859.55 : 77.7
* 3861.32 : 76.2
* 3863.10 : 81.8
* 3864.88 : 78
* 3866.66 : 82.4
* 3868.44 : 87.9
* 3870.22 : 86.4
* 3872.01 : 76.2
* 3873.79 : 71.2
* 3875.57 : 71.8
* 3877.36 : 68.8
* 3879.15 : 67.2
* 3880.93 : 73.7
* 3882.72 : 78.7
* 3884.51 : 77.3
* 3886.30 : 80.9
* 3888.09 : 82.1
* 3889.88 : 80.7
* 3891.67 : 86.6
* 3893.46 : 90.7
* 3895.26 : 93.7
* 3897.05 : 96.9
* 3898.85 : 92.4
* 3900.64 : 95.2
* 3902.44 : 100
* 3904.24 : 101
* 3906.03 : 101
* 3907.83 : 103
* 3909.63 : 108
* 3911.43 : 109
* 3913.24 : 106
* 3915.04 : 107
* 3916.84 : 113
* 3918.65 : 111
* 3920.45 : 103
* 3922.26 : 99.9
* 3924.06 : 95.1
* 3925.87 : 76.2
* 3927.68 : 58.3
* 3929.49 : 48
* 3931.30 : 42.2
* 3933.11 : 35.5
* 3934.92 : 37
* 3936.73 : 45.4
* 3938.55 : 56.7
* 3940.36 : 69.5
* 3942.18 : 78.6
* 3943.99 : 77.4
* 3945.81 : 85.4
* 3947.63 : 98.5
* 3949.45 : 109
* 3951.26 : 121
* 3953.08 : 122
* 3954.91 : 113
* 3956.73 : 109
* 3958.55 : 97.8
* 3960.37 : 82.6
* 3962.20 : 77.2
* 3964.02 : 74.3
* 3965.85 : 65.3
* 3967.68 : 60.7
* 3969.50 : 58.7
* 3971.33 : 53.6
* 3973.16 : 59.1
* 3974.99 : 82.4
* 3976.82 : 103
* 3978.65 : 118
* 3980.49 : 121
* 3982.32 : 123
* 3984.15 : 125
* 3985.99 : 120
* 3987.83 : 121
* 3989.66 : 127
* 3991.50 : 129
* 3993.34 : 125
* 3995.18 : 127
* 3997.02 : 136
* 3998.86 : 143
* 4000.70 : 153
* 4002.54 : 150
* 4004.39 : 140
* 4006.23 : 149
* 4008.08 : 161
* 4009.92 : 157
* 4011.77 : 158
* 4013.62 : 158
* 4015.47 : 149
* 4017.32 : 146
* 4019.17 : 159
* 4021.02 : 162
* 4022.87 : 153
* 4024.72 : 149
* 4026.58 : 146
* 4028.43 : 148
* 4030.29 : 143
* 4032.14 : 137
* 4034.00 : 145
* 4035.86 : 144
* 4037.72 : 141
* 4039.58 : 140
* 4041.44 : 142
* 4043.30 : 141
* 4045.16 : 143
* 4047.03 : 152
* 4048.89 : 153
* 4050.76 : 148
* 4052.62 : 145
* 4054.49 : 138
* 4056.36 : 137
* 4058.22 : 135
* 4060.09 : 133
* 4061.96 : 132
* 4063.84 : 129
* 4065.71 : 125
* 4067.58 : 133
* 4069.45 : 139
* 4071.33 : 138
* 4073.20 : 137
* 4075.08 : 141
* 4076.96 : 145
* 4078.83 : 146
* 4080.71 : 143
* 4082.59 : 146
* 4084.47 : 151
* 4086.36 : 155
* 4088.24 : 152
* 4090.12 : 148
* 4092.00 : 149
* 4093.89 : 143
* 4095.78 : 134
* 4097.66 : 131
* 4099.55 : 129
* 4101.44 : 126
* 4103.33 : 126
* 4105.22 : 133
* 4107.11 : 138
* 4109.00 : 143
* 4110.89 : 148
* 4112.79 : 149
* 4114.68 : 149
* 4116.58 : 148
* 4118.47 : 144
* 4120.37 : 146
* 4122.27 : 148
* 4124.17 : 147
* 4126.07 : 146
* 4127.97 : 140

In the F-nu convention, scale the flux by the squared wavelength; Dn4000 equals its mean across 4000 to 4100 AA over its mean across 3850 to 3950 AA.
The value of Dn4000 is 1.9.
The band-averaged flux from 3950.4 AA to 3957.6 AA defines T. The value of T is 116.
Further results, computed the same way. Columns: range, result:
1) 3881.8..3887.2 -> 78.9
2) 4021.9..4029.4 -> 149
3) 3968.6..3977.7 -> 71.3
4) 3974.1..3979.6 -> 101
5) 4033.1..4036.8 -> 144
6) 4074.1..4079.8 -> 144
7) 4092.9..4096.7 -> 138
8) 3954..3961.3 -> 101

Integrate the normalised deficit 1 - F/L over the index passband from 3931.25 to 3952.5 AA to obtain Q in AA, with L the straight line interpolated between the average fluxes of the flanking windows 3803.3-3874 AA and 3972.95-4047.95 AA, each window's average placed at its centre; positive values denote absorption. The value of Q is 7.6 AA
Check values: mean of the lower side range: 76.8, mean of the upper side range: 138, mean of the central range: 73.4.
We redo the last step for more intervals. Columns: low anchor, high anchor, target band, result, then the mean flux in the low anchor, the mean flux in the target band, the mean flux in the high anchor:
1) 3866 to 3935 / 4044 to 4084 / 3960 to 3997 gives 4.4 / 85.1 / 98.8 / 140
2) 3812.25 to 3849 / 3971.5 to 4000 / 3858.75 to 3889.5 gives 2.2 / 71.2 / 77.6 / 116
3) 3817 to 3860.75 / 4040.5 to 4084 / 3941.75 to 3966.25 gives 2.8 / 71.9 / 94.5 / 140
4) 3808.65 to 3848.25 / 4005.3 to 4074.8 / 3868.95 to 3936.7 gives 9.4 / 72.9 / 84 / 144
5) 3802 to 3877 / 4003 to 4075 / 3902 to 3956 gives 9.6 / 76.8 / 87.6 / 144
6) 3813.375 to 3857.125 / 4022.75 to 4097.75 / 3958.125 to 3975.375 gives 6.5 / 71.8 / 70.1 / 142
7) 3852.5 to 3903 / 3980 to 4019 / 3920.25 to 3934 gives 4.8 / 82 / 68.1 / 140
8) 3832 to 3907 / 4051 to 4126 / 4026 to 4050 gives -3.3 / 80.3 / 144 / 141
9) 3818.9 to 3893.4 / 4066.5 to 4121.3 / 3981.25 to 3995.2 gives -1.6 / 74.8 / 124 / 142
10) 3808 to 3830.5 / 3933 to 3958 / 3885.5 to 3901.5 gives -1.7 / 74.7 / 88.9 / 84.5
